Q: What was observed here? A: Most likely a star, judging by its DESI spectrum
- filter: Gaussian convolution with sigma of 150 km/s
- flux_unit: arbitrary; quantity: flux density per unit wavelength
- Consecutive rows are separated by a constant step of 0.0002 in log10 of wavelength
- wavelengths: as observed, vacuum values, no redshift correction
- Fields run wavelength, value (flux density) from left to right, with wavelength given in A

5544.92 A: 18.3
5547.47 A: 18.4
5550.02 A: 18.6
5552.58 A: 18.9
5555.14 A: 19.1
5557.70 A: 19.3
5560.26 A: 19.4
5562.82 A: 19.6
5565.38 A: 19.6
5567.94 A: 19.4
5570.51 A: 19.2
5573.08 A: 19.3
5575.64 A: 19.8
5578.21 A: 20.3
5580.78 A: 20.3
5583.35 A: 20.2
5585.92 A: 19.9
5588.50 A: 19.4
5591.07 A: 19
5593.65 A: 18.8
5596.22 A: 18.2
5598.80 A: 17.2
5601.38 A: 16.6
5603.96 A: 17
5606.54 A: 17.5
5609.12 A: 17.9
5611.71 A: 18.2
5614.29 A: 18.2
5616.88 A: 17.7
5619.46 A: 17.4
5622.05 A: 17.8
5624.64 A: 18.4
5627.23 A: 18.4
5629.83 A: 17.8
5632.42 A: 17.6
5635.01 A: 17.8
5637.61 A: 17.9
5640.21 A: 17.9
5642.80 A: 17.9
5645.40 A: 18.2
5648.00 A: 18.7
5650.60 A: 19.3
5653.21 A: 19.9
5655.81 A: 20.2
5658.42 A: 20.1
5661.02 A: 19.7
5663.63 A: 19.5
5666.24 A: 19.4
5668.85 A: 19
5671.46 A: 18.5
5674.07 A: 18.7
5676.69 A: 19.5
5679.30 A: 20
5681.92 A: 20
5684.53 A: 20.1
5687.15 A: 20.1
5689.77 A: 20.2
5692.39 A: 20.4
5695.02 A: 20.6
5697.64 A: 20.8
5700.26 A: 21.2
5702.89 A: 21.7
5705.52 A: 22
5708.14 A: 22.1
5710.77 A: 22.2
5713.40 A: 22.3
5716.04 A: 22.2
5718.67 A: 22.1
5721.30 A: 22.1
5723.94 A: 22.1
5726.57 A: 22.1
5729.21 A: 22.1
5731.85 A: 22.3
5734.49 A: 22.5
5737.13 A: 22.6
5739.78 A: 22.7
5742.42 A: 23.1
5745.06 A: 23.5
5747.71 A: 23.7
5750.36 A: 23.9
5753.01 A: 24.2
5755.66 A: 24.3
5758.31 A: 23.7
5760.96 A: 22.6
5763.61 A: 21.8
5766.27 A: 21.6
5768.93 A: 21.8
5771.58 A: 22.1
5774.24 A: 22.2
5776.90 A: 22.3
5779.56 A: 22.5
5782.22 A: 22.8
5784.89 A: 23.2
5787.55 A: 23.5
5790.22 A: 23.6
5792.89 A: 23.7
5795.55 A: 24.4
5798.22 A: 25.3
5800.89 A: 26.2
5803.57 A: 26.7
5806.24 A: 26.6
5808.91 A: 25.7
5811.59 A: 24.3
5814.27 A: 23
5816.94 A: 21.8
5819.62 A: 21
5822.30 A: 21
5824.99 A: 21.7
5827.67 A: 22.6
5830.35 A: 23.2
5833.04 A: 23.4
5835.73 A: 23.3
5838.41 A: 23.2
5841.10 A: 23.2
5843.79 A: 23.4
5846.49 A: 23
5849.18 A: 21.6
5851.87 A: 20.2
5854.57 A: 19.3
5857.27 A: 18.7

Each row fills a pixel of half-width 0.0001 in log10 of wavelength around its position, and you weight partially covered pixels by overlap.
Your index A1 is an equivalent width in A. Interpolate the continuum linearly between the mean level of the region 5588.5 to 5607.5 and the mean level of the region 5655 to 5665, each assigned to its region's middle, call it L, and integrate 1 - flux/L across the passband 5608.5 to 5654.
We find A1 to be 1.9 A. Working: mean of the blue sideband 17.9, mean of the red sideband 19.9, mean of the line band 18.1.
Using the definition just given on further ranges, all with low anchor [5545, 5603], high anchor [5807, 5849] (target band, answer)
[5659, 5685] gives 1.43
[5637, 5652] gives 1.35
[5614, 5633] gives 1.84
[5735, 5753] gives -1.35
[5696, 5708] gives -0.25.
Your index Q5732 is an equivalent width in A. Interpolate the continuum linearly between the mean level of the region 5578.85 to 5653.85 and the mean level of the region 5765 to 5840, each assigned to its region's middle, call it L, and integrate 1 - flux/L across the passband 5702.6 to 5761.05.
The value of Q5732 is -3.6 A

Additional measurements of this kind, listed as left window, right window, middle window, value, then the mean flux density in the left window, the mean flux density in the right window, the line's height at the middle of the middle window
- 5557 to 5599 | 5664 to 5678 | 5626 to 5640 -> 0.9 A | 19.4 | 19.1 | 19.2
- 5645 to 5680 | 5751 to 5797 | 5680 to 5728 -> -1.5 A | 19.4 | 23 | 20.7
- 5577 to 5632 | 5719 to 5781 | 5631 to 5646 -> 1.2 A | 18.4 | 22.7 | 19.4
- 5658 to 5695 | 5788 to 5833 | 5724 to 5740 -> -0.7 A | 19.7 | 23.8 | 21.4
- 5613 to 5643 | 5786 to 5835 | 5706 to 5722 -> -1.2 A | 17.9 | 23.8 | 20.7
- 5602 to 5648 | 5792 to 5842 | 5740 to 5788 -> -1.8 A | 17.9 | 23.7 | 22.1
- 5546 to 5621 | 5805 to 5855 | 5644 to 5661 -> 0.4 A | 18.8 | 22.8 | 19.9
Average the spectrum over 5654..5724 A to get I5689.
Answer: 20.6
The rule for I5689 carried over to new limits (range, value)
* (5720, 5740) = 22.3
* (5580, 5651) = 18.2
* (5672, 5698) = 20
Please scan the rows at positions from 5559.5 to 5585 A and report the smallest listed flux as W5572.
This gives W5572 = 19.2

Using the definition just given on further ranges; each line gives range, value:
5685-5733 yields 20.1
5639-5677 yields 17.9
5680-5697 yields 20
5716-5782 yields 21.6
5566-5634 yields 16.6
